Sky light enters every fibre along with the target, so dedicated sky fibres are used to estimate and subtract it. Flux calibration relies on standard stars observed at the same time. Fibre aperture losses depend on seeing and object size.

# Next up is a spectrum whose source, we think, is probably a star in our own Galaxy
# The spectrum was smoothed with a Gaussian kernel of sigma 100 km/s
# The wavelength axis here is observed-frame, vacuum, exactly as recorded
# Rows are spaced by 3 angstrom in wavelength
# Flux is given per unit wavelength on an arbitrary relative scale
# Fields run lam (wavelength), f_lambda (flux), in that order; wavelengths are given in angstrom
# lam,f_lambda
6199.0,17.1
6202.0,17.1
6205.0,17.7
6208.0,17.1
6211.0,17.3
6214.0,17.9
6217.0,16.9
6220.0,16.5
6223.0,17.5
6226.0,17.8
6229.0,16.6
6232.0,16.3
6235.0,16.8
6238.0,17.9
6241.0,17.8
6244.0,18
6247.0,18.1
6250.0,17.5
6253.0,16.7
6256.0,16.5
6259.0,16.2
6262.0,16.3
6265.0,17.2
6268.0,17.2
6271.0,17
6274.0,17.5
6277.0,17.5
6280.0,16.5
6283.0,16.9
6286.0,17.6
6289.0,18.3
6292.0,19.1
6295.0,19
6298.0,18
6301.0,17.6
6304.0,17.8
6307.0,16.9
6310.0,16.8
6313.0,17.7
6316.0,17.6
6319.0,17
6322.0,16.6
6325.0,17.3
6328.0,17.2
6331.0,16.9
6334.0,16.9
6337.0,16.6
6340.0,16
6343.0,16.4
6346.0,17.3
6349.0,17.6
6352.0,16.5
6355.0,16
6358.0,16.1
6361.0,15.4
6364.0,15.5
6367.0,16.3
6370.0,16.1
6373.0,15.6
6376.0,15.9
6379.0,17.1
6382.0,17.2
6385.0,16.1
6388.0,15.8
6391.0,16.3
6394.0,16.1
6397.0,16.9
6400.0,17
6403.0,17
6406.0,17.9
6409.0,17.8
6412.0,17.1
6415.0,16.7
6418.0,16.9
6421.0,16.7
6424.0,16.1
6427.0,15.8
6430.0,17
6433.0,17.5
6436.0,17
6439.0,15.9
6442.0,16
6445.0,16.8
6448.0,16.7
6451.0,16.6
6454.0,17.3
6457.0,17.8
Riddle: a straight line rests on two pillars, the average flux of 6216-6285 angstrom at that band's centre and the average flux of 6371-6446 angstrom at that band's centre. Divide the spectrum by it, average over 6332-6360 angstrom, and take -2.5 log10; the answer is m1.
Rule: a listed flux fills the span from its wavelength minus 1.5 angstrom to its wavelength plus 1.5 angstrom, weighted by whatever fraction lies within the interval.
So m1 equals 0.02 mag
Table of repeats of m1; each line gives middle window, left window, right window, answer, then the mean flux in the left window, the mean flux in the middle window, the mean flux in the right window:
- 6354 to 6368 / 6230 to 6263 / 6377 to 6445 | 0.07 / 17.1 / 15.8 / 16.7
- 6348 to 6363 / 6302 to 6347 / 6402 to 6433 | 0.05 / 17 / 16.2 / 16.9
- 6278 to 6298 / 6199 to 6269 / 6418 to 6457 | -0.05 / 17.2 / 17.9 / 16.7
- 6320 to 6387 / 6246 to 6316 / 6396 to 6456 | 0.04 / 17.4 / 16.5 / 16.8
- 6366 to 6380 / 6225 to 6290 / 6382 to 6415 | 0.05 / 17.2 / 16.2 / 16.8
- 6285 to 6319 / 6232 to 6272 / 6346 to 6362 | -0.06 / 17.1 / 17.8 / 16.4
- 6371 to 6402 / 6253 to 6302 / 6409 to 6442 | 0.03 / 17.4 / 16.4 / 16.7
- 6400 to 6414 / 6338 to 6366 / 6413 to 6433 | -0.05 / 16.3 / 17.4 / 16.6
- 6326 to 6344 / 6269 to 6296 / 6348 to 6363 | 0.00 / 17.7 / 16.7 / 16.2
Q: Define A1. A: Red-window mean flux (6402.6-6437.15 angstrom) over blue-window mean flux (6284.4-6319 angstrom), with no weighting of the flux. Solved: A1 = 0.95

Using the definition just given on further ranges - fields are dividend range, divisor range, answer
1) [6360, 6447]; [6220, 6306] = 0.95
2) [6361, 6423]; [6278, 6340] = 0.95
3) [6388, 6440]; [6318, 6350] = 0.99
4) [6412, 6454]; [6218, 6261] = 0.97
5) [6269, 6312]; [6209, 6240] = 1.03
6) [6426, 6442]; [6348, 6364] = 1.02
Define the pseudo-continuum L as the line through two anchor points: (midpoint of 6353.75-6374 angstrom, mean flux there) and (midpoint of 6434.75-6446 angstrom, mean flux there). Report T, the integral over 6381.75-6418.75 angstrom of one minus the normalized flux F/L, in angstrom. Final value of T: -1.6 angstrom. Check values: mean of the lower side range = 15.9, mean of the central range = 16.8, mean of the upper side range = 16.4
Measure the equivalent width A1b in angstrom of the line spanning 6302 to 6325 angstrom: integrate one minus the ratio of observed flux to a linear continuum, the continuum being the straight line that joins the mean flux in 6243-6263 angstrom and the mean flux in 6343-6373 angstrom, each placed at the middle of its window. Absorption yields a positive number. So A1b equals -0.9 angstrom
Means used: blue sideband 17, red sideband 16.3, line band 17.2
